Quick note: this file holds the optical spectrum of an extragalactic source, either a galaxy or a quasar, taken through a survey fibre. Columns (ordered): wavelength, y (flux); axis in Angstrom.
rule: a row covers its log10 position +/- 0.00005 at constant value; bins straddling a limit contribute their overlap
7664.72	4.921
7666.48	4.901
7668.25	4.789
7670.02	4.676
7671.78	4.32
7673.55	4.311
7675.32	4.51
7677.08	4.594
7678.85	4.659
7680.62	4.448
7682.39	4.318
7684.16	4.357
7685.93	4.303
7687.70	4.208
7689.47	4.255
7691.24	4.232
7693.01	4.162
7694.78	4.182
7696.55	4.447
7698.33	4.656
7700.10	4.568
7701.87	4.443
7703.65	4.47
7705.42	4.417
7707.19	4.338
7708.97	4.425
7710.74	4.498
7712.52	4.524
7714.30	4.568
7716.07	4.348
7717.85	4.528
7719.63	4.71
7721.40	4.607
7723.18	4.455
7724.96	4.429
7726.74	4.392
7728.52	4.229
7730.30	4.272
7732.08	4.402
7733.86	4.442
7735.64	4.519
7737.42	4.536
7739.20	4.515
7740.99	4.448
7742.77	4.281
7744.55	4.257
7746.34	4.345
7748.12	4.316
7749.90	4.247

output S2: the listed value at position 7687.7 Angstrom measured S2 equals 4.208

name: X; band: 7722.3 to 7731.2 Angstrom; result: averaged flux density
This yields 4.35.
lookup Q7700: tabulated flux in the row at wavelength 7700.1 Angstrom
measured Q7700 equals 4.568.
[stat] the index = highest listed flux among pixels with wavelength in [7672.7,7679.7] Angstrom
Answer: 4.659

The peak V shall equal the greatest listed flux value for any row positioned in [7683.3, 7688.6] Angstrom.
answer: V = 4.357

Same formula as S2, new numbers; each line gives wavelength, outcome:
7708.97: 4.425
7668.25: 4.789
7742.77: 4.281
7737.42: 4.536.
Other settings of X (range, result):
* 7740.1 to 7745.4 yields 4.33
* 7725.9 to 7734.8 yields 4.35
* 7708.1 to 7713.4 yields 4.48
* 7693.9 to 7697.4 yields 4.32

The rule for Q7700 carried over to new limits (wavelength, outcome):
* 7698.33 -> 4.656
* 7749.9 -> 4.247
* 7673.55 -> 4.311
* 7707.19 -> 4.338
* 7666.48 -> 4.901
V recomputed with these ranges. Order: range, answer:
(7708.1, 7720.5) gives 4.71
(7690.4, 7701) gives 4.656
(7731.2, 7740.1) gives 4.536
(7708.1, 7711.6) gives 4.498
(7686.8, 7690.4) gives 4.255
